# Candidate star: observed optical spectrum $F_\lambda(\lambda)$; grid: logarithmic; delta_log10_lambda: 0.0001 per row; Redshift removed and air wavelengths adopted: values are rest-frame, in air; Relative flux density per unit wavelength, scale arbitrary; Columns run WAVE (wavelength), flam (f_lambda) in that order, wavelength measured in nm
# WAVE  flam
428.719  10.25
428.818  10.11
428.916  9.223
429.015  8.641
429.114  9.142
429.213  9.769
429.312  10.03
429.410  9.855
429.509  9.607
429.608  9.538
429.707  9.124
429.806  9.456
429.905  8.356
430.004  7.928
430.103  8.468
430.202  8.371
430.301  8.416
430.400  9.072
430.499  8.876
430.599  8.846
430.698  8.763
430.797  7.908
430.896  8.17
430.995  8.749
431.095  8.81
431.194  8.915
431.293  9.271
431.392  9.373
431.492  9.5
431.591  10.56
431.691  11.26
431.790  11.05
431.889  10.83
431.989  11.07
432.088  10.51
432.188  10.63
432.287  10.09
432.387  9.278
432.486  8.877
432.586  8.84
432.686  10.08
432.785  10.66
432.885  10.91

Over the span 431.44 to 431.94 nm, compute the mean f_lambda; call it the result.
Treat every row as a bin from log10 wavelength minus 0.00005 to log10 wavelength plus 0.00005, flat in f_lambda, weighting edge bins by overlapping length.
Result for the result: 10.6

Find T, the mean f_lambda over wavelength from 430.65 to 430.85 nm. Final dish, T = 8.35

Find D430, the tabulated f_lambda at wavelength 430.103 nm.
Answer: 8.468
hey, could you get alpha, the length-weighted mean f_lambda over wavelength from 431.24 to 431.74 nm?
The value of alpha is 9.98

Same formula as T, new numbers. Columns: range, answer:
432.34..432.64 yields 9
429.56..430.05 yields 8.88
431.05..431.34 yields 9.02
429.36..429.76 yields 9.55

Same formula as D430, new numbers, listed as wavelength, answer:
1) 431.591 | 10.56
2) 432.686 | 10.08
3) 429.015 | 8.641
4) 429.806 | 9.456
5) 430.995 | 8.749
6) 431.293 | 9.271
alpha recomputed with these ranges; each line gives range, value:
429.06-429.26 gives 9.42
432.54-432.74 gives 9.51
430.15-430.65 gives 8.71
